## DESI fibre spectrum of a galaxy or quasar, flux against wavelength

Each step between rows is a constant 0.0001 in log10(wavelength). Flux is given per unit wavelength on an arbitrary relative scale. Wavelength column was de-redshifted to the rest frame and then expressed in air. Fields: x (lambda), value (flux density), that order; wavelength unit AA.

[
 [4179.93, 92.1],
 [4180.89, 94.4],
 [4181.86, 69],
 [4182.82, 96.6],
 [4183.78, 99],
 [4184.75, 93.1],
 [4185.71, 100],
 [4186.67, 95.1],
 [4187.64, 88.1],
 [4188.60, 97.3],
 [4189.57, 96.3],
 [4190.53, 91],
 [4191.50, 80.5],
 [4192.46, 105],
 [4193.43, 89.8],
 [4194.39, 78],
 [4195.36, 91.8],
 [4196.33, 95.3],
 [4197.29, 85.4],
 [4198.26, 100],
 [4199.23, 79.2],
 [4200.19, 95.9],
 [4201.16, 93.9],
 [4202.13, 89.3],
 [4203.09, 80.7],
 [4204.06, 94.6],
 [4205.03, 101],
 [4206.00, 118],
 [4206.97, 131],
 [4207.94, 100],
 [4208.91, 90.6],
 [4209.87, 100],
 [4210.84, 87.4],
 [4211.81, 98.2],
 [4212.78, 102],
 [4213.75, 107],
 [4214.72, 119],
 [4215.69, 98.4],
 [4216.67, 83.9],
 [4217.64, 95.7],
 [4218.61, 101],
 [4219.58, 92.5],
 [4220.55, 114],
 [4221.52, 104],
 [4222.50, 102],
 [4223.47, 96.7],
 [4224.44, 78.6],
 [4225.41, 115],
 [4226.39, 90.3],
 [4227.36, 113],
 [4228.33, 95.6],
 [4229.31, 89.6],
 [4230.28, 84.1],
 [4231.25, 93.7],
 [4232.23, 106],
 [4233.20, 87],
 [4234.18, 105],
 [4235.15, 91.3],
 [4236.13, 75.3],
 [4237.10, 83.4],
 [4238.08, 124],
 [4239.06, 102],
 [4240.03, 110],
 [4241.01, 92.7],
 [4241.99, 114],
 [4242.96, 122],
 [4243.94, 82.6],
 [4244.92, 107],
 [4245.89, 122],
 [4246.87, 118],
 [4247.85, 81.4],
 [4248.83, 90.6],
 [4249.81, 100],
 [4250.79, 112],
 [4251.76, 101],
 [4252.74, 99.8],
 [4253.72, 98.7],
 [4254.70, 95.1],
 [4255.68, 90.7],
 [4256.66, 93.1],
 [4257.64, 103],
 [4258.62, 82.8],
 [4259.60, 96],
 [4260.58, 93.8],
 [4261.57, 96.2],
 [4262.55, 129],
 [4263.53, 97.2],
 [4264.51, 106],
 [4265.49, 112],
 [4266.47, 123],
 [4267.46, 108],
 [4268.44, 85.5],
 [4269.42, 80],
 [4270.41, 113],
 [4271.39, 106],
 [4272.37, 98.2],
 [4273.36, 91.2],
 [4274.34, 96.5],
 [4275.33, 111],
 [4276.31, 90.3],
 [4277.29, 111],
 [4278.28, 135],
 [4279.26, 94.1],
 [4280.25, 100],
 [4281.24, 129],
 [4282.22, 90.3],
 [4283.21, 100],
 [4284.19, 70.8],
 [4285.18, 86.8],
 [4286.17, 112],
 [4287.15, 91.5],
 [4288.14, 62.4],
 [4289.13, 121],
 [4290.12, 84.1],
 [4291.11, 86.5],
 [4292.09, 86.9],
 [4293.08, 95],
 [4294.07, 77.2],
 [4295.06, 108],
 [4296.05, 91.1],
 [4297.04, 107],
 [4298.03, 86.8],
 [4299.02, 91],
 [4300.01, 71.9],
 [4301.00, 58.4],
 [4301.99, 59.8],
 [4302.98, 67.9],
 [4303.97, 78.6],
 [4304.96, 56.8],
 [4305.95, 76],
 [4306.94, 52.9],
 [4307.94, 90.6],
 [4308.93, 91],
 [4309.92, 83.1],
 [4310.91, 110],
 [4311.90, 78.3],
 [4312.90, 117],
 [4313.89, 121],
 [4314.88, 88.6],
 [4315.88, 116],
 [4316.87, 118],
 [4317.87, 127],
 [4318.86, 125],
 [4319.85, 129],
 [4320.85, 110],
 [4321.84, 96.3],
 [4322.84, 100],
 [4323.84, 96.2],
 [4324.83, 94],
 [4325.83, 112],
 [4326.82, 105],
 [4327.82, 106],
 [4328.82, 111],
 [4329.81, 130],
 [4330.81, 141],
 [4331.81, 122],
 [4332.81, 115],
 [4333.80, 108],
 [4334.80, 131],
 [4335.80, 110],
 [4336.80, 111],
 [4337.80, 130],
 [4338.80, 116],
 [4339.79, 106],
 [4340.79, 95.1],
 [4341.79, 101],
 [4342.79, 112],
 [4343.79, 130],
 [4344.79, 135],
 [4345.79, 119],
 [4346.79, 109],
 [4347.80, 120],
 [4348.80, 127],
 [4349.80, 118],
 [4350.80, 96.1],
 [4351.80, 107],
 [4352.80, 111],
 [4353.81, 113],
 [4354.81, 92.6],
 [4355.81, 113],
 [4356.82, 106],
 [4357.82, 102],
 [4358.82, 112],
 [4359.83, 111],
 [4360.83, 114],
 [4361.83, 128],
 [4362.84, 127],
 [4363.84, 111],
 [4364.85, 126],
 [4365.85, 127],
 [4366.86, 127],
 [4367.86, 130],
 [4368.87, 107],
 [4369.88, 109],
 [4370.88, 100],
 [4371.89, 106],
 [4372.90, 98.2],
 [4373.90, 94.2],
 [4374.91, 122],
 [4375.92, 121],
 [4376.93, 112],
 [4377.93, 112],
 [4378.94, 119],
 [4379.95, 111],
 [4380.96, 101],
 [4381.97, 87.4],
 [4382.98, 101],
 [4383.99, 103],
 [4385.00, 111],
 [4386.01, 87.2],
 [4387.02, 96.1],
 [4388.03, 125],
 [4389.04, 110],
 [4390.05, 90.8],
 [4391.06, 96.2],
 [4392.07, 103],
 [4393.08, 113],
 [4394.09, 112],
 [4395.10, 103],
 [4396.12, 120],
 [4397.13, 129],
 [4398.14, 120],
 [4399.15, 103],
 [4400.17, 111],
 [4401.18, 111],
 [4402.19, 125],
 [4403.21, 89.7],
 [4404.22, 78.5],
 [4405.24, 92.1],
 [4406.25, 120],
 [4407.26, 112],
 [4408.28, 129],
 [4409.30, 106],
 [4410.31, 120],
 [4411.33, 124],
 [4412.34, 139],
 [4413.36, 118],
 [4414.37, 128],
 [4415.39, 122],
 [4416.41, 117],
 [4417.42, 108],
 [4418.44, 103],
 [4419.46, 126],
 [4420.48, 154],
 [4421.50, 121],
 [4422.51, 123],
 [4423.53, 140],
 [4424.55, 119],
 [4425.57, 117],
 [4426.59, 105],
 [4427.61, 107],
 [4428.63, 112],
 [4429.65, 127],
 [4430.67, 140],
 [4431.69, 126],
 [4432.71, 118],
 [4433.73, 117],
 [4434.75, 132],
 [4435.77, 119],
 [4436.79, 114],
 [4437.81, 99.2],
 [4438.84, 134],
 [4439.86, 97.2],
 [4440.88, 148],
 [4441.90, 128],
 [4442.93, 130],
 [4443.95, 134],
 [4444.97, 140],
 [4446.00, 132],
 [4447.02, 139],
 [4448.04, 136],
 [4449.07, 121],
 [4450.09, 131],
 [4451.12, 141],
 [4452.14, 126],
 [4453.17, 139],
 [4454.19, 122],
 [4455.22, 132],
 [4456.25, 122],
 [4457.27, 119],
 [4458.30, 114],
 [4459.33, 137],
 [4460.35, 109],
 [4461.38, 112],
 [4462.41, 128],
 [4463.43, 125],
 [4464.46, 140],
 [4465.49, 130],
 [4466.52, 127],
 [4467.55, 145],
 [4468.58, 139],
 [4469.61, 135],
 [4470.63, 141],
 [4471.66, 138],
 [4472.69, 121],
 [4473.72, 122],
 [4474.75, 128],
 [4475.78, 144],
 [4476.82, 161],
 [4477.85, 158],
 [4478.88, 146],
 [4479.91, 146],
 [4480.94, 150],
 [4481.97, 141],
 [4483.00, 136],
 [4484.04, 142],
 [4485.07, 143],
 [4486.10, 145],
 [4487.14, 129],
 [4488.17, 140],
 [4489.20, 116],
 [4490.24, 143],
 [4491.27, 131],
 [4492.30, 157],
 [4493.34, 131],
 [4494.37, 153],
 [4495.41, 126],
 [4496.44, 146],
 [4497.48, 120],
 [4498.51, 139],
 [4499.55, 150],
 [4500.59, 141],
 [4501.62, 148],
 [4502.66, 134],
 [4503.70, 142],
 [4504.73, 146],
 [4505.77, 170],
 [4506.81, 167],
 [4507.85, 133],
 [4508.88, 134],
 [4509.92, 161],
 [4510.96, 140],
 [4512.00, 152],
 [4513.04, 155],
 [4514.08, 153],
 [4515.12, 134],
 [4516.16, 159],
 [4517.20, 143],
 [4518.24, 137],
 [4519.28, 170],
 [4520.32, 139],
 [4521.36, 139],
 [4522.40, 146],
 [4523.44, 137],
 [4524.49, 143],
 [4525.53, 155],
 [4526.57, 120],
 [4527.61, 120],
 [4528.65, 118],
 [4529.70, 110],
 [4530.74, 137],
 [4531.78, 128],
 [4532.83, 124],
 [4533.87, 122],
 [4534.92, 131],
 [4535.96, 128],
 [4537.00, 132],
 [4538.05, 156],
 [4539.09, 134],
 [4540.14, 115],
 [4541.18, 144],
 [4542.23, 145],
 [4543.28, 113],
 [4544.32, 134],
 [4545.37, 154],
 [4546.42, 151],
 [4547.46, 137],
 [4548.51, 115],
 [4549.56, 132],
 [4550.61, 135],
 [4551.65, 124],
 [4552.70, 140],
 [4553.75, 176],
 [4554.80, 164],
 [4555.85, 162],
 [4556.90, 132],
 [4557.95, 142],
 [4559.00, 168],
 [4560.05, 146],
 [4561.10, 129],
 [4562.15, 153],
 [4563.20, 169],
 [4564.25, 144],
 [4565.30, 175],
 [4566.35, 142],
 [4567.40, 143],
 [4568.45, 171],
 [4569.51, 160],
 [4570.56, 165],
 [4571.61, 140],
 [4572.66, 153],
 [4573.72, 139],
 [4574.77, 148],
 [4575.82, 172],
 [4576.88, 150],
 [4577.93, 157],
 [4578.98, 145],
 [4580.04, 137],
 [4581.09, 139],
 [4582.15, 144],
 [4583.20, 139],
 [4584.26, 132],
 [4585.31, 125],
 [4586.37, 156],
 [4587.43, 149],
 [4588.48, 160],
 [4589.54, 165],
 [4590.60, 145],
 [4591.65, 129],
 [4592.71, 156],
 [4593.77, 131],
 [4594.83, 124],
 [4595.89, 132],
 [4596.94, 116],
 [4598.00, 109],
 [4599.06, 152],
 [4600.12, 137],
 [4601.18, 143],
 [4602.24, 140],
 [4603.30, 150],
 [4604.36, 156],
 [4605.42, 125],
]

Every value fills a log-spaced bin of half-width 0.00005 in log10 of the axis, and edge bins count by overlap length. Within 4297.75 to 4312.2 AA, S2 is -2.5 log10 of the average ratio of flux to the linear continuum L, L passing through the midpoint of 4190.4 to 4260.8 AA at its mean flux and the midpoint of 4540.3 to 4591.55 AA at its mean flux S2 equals 0.38 mag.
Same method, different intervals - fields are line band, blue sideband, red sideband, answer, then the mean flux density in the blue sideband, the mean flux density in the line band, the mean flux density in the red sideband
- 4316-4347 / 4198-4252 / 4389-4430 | -0.06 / 99.3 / 115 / 115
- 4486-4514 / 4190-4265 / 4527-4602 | -0.07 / 98.2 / 143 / 141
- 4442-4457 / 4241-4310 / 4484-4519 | 0.00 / 95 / 131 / 143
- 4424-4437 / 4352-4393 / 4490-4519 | 0.05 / 109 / 120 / 145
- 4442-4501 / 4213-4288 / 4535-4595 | -0.03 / 100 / 135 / 145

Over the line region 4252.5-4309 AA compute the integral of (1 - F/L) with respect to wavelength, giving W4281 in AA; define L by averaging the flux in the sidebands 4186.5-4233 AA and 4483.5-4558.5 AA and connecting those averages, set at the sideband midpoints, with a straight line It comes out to 6.8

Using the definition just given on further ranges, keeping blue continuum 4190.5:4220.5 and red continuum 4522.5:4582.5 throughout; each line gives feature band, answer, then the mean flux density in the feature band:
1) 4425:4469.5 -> 0.82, 126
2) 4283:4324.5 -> 6.49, 92.3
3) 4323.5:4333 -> -0.07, 113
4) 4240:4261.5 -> 0.48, 100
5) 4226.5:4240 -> 0.48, 96.5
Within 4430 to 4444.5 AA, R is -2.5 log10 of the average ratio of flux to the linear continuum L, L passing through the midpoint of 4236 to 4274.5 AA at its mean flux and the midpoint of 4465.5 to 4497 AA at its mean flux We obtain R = 0.06 mag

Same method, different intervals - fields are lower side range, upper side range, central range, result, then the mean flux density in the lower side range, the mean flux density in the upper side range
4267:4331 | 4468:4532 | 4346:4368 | -0.05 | 97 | 141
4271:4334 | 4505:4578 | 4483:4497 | -0.04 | 98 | 144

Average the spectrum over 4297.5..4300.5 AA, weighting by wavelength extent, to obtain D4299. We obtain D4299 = 83.5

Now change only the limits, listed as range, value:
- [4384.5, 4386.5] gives 99.1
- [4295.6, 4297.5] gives 99.1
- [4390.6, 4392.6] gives 100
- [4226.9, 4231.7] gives 95.2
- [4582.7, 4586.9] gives 138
